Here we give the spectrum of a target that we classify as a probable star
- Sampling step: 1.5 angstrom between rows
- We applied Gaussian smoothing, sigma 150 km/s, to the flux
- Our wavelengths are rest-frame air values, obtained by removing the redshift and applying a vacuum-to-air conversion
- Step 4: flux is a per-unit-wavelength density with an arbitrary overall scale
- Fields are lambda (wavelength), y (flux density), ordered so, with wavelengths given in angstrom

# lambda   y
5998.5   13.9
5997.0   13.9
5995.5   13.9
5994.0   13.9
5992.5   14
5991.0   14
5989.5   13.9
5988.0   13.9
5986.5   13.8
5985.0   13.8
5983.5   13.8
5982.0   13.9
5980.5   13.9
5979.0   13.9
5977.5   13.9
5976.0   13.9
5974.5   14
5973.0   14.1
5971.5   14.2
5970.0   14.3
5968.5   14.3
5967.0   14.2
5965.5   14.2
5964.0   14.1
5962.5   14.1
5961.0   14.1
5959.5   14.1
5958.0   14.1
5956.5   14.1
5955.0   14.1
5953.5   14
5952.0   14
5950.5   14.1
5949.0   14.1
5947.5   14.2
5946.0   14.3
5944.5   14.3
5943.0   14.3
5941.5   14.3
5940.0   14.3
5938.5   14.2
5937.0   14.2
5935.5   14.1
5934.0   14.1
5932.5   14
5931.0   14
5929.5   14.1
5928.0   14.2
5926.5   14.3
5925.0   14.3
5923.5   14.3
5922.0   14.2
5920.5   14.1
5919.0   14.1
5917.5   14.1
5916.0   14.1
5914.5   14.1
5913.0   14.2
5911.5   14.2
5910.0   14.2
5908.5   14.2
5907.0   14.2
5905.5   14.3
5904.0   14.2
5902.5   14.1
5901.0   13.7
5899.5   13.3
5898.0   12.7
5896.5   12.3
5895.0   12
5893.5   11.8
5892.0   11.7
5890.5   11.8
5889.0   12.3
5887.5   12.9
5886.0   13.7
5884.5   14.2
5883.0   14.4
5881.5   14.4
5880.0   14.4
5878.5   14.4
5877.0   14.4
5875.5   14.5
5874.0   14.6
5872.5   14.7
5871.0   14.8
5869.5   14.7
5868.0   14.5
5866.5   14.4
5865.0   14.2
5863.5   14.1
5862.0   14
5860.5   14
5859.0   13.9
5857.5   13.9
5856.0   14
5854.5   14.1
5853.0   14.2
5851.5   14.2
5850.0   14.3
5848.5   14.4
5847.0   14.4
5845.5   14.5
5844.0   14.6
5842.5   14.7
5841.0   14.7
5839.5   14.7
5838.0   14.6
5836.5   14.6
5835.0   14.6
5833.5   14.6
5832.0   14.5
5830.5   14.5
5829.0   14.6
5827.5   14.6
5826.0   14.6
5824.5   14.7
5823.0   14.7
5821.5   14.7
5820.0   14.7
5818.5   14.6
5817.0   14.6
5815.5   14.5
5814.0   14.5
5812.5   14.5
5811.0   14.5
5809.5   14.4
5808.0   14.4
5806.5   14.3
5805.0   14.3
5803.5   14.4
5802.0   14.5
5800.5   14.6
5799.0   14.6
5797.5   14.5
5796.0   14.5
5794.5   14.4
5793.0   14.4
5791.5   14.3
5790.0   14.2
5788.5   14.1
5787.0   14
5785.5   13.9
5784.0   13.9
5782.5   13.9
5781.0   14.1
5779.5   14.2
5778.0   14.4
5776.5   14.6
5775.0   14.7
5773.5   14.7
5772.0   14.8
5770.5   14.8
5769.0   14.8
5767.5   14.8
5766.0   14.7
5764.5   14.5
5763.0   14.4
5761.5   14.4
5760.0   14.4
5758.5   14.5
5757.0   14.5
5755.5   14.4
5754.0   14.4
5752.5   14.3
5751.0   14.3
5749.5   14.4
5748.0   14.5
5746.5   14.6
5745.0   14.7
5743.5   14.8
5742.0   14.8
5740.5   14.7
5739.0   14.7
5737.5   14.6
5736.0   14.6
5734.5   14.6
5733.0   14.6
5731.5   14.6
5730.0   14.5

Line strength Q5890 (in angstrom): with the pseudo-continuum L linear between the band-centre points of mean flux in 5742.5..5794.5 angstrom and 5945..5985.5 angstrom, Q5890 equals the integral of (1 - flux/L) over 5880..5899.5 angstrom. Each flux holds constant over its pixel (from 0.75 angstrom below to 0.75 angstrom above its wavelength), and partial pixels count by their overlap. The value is 1.8 angstrom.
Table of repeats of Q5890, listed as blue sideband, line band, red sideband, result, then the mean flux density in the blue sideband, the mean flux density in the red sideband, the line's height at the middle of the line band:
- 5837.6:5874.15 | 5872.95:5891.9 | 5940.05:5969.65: 0.71 angstrom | 14.4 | 14.2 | 14.3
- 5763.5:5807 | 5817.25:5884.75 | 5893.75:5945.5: -1.21 angstrom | 14.4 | 14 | 14.2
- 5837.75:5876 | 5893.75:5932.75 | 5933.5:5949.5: 1.08 angstrom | 14.4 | 14.2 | 14.3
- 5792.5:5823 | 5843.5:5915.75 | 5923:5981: 2.13 angstrom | 14.5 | 14.1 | 14.3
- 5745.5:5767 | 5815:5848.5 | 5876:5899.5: -2.14 angstrom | 14.5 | 13.2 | 13.7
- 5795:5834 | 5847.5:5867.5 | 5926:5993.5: 0.36 angstrom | 14.5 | 14.1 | 14.4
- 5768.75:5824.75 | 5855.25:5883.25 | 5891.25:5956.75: -0.40 angstrom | 14.4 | 13.9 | 14.1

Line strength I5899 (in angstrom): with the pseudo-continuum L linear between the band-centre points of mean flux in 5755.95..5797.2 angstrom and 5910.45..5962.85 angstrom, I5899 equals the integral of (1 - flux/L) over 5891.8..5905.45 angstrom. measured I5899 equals 1.18 angstrom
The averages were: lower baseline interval 14.4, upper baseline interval 14.2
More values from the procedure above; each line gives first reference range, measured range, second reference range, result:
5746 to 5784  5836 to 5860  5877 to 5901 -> -1.36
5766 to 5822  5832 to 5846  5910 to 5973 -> -0.26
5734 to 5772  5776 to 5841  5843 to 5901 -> -0.97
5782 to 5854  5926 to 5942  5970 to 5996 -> -0.08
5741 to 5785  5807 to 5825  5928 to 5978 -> -0.21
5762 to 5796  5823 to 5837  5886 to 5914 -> -0.69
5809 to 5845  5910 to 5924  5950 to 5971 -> 0.12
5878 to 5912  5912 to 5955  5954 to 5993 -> -1.37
